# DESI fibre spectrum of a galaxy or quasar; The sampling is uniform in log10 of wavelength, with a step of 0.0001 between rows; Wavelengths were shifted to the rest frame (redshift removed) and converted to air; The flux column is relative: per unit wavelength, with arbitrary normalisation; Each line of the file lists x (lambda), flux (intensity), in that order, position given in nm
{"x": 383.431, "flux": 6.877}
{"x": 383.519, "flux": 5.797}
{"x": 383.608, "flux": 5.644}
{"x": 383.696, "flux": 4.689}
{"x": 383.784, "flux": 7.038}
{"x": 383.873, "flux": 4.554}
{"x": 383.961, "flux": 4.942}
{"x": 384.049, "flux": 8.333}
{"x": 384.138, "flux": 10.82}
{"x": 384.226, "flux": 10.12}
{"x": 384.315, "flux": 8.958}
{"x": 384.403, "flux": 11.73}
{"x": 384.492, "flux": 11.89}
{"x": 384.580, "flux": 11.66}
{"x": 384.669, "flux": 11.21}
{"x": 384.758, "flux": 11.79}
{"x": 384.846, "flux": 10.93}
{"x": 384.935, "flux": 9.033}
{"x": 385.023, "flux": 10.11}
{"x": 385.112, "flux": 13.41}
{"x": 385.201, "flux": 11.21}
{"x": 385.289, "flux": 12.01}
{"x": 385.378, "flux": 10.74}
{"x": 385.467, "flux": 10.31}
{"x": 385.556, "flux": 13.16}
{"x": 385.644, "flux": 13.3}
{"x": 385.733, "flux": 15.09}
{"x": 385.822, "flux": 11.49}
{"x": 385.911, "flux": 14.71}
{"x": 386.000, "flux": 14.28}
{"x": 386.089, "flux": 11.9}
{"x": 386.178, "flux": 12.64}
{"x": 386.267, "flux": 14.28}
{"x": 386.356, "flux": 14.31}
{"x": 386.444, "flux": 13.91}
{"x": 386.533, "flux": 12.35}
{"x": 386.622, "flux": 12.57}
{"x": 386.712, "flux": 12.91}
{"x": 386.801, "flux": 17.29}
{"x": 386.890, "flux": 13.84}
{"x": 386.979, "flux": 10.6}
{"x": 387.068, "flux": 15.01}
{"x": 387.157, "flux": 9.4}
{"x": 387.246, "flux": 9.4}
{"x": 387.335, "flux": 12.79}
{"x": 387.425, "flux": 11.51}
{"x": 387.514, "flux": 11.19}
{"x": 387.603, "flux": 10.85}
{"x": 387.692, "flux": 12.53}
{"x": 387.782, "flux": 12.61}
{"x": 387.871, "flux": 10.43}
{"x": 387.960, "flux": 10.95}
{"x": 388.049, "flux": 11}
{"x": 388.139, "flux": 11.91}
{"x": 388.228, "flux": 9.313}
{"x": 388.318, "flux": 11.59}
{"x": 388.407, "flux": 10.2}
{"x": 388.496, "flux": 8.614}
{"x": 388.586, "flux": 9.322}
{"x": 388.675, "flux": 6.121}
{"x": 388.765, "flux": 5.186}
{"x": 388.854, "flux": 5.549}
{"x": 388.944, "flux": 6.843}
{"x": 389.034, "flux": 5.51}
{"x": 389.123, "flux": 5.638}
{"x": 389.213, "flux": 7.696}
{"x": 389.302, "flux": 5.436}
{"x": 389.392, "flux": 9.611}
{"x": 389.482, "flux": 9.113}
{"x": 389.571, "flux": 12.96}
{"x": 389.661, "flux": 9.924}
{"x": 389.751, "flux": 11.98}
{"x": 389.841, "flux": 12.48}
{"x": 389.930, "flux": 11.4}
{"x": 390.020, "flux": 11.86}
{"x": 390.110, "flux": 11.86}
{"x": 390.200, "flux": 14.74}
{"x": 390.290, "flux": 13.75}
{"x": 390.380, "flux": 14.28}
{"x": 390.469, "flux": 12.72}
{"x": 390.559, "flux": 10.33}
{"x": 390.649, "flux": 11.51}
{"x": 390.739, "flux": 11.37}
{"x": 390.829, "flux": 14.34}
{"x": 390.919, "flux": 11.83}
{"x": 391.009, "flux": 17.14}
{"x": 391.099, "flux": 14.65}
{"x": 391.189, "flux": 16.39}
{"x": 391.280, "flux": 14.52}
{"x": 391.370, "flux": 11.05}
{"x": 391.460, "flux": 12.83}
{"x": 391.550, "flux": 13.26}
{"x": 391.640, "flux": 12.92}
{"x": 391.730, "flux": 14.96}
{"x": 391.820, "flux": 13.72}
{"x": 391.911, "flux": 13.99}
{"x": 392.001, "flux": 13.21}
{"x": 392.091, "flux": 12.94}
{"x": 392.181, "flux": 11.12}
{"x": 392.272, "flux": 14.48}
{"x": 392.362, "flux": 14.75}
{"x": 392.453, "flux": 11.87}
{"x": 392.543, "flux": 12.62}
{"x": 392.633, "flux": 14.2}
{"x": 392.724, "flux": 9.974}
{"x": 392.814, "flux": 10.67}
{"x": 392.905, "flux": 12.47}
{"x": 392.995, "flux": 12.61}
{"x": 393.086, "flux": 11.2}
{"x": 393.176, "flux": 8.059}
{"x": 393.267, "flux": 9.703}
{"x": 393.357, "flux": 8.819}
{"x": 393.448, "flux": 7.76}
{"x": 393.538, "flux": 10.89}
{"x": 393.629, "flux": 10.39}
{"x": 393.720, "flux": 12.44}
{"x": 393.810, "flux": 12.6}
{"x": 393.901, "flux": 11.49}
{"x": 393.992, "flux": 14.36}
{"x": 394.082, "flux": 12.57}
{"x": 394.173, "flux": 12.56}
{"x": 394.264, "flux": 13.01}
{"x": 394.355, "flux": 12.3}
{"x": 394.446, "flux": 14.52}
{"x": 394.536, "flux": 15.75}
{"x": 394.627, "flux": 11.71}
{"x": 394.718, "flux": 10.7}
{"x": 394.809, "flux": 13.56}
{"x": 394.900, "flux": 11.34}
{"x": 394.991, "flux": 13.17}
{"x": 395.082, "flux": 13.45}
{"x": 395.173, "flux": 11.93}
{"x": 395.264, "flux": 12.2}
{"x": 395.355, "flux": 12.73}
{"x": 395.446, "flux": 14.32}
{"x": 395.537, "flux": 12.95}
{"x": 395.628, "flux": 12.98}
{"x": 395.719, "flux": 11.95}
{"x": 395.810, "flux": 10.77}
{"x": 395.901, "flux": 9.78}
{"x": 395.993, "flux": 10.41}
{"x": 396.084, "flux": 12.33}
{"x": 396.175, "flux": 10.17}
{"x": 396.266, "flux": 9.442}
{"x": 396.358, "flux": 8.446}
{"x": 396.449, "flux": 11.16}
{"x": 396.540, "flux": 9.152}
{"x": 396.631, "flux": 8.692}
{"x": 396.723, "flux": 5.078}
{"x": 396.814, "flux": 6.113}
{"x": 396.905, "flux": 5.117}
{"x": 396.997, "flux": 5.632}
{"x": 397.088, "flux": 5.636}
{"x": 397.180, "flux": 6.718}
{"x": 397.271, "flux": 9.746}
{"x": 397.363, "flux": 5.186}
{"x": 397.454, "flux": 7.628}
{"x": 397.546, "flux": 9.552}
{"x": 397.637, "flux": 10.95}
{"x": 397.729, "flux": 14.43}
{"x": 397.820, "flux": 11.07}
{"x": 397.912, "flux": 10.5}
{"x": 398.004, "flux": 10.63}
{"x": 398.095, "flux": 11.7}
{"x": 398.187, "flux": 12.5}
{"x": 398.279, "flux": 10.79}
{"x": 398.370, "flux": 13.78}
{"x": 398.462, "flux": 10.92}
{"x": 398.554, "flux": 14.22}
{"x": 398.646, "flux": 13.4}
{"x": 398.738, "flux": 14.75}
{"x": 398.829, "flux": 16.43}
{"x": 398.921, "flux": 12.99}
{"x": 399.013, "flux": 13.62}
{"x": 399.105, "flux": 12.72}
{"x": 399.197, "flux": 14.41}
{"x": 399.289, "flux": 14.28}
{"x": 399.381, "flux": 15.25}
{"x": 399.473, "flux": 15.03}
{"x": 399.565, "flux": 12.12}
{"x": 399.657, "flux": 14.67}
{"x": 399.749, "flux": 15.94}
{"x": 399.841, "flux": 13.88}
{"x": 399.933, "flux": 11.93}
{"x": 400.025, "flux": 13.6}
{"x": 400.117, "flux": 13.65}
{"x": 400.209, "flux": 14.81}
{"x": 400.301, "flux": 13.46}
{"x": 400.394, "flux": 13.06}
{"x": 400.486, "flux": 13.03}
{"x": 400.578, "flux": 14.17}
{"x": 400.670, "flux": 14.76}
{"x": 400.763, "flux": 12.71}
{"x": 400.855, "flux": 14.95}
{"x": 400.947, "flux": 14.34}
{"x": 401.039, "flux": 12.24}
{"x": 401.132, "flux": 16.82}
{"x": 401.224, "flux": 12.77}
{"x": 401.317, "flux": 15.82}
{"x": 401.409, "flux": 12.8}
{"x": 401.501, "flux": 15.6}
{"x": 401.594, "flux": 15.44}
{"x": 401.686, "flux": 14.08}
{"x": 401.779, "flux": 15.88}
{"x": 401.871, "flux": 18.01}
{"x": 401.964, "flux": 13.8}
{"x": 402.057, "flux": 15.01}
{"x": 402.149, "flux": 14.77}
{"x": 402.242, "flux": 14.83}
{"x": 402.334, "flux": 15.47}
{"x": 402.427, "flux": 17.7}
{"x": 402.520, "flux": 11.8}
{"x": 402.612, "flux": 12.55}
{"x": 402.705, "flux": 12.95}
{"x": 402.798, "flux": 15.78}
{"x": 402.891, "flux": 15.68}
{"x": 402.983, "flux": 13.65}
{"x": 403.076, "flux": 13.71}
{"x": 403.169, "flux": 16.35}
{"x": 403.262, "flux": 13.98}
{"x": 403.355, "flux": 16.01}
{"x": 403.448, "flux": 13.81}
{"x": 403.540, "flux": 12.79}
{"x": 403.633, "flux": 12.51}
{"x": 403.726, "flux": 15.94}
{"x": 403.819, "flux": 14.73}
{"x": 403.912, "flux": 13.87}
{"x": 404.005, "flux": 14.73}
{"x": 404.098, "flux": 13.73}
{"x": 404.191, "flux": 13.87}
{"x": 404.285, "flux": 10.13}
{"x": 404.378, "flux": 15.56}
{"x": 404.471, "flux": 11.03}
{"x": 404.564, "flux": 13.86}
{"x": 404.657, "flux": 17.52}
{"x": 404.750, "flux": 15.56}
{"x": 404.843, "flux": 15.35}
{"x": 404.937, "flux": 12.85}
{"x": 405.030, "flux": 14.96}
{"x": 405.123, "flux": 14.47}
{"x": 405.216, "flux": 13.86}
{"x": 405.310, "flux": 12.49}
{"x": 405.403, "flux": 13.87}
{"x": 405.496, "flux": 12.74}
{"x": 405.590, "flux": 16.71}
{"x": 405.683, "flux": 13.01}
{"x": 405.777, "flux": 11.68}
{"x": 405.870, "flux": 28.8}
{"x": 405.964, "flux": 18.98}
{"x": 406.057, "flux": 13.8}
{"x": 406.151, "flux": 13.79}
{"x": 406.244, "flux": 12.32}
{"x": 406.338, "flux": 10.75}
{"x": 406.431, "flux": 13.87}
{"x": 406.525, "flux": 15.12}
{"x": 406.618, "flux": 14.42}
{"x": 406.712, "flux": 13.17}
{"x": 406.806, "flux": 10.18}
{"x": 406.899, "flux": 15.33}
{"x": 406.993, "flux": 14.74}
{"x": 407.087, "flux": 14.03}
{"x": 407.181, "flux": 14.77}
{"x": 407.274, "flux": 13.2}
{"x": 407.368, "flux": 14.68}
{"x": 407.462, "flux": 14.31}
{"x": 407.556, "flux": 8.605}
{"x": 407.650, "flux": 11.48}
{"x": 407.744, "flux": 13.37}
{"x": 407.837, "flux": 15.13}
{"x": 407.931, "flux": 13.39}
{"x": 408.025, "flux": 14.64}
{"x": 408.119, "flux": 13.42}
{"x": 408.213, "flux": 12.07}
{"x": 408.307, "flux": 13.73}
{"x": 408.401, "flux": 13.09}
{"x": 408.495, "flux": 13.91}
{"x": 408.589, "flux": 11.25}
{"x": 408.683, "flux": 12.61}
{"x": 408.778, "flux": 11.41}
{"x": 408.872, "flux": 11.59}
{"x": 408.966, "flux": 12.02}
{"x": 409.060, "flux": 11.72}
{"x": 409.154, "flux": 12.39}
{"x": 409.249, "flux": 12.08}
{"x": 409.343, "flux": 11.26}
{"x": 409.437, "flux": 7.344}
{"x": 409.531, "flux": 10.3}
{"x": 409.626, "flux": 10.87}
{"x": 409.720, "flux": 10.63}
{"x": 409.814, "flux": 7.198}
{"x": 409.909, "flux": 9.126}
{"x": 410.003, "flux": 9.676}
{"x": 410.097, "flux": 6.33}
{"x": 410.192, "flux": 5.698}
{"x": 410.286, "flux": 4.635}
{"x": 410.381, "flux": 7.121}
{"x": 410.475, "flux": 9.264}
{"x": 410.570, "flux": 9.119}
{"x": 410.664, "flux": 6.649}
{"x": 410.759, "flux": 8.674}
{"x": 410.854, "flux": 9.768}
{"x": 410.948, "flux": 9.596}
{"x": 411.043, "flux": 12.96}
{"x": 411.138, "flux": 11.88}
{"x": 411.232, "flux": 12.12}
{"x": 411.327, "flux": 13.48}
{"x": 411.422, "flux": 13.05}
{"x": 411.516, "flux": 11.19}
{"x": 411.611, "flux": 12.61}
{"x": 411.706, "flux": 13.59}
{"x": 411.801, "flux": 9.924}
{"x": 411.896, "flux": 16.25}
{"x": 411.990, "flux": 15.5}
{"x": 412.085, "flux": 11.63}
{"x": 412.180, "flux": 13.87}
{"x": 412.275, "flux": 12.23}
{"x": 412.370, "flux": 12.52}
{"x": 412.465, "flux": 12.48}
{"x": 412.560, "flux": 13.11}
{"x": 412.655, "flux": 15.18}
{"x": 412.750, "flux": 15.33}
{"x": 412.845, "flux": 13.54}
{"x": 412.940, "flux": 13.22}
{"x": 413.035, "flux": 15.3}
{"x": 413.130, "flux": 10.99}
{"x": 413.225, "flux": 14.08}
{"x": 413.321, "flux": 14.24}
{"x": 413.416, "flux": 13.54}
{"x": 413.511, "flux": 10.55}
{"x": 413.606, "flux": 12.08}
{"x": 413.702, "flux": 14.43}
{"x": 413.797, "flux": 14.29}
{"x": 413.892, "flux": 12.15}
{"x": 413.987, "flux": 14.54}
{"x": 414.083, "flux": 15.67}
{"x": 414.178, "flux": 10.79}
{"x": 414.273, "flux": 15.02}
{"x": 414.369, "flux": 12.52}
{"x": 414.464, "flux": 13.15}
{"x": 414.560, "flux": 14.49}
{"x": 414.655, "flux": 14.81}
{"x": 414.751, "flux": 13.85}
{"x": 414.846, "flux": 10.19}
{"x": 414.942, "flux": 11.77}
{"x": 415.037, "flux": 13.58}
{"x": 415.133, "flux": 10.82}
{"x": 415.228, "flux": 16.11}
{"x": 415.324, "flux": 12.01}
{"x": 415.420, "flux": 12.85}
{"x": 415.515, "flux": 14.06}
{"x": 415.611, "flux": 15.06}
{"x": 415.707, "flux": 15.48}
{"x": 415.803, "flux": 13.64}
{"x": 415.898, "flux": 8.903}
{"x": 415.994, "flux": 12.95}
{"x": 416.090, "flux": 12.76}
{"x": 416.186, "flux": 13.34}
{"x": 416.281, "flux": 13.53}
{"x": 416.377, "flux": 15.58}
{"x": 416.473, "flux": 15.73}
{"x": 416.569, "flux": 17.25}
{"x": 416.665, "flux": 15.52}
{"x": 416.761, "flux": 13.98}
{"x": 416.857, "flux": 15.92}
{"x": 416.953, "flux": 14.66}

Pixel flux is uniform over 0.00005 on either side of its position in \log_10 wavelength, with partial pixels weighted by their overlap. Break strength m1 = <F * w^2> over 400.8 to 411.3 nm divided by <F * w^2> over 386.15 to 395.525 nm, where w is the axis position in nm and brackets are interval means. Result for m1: 1.19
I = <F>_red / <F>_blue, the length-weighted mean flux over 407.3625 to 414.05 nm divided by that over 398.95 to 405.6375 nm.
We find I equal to 0.8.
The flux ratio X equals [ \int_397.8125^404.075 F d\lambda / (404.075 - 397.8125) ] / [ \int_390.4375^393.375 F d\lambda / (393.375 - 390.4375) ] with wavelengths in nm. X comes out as 1.11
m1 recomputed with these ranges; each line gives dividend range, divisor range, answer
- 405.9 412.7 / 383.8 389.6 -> 1.25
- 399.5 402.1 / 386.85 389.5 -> 1.58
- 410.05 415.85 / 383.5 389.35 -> 1.35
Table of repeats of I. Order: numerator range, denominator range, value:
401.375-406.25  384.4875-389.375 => 1.32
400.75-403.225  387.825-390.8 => 1.46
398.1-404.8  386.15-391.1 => 1.26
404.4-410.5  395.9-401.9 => 1.04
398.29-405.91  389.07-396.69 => 1.20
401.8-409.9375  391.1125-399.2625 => 1.17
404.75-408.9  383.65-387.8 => 1.21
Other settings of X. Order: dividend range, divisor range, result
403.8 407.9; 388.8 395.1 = 1.19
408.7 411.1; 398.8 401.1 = 0.69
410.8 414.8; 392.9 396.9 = 1.17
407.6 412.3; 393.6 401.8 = 0.92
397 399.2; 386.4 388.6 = 0.96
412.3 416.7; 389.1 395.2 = 1.11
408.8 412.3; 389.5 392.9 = 0.82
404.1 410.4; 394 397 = 1.14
